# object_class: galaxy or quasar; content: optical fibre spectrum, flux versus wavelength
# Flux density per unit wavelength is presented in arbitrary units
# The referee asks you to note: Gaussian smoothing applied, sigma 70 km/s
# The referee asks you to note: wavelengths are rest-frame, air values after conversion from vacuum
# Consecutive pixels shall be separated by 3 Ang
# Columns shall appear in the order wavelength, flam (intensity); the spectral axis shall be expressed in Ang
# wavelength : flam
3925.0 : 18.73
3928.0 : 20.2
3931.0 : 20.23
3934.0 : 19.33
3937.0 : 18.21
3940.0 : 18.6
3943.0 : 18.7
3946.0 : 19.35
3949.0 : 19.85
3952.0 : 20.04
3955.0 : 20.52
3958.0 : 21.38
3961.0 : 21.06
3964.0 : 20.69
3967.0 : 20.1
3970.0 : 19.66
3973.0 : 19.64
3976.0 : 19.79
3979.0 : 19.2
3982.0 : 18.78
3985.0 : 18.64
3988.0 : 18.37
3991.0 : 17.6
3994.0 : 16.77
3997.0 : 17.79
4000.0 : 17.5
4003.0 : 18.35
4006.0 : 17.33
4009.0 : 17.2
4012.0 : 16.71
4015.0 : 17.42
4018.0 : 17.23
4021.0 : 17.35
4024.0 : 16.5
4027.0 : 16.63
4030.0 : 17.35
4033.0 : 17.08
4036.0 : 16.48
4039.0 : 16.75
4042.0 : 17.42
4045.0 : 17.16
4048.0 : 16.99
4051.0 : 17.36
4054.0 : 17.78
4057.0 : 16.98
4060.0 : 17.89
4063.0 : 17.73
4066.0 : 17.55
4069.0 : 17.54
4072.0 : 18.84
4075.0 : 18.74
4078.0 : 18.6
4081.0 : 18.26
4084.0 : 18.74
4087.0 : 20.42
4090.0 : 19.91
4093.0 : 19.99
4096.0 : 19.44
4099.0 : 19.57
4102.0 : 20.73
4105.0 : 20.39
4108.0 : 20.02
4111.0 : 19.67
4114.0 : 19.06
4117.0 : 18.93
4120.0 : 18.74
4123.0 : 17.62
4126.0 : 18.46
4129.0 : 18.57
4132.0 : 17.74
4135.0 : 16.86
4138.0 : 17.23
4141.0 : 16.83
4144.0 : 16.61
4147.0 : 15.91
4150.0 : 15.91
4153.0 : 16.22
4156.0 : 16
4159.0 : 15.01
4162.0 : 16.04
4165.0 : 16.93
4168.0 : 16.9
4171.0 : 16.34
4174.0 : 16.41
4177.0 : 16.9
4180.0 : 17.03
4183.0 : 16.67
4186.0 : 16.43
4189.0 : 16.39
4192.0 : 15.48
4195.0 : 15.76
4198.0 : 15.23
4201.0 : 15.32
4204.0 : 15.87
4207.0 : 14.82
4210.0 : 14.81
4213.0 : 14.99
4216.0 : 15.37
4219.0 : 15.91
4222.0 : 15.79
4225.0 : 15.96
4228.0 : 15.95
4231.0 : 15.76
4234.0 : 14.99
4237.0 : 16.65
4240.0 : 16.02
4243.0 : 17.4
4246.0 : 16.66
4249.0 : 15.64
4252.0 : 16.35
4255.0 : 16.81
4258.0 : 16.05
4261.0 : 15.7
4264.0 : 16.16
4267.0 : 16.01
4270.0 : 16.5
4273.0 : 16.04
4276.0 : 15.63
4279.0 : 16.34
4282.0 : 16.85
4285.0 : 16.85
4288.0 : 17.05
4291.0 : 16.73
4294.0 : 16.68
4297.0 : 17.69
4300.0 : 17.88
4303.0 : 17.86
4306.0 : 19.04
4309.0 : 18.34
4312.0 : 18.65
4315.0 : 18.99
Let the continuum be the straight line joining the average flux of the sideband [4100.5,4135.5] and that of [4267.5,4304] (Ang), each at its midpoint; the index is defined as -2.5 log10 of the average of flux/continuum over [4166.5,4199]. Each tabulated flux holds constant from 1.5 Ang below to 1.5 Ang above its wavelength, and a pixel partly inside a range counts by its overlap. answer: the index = 0.11 mag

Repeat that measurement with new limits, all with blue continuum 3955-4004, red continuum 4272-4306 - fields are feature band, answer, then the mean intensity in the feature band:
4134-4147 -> 0.078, 16.8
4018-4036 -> 0.112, 17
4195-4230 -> 0.134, 15.5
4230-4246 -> 0.072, 16.2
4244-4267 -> 0.065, 16.2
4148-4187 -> 0.093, 16.4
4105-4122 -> -0.065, 19.3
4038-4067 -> 0.076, 17.4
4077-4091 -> -0.045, 19.2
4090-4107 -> -0.097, 20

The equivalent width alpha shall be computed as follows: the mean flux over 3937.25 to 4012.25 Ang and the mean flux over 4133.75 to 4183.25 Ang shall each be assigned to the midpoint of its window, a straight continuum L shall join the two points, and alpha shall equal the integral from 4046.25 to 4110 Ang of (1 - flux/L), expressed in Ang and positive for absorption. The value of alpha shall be -4.37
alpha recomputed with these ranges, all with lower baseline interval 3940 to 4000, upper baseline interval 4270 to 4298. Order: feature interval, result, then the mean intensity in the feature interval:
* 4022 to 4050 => 2.68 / 16.9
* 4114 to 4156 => 1.24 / 17.4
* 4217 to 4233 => 1.21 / 15.8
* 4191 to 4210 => 2.16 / 15.4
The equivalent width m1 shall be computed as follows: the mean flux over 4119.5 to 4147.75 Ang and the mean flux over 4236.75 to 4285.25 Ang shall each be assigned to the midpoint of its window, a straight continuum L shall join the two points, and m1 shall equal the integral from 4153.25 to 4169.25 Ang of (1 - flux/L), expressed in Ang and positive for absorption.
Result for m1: 1.0 Ang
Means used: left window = 17.5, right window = 16.3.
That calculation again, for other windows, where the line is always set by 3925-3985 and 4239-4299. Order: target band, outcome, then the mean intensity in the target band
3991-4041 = 5.0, 17.2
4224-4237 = 0.8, 15.8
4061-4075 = 0.4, 18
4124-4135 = -0.1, 18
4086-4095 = -0.9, 20.1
